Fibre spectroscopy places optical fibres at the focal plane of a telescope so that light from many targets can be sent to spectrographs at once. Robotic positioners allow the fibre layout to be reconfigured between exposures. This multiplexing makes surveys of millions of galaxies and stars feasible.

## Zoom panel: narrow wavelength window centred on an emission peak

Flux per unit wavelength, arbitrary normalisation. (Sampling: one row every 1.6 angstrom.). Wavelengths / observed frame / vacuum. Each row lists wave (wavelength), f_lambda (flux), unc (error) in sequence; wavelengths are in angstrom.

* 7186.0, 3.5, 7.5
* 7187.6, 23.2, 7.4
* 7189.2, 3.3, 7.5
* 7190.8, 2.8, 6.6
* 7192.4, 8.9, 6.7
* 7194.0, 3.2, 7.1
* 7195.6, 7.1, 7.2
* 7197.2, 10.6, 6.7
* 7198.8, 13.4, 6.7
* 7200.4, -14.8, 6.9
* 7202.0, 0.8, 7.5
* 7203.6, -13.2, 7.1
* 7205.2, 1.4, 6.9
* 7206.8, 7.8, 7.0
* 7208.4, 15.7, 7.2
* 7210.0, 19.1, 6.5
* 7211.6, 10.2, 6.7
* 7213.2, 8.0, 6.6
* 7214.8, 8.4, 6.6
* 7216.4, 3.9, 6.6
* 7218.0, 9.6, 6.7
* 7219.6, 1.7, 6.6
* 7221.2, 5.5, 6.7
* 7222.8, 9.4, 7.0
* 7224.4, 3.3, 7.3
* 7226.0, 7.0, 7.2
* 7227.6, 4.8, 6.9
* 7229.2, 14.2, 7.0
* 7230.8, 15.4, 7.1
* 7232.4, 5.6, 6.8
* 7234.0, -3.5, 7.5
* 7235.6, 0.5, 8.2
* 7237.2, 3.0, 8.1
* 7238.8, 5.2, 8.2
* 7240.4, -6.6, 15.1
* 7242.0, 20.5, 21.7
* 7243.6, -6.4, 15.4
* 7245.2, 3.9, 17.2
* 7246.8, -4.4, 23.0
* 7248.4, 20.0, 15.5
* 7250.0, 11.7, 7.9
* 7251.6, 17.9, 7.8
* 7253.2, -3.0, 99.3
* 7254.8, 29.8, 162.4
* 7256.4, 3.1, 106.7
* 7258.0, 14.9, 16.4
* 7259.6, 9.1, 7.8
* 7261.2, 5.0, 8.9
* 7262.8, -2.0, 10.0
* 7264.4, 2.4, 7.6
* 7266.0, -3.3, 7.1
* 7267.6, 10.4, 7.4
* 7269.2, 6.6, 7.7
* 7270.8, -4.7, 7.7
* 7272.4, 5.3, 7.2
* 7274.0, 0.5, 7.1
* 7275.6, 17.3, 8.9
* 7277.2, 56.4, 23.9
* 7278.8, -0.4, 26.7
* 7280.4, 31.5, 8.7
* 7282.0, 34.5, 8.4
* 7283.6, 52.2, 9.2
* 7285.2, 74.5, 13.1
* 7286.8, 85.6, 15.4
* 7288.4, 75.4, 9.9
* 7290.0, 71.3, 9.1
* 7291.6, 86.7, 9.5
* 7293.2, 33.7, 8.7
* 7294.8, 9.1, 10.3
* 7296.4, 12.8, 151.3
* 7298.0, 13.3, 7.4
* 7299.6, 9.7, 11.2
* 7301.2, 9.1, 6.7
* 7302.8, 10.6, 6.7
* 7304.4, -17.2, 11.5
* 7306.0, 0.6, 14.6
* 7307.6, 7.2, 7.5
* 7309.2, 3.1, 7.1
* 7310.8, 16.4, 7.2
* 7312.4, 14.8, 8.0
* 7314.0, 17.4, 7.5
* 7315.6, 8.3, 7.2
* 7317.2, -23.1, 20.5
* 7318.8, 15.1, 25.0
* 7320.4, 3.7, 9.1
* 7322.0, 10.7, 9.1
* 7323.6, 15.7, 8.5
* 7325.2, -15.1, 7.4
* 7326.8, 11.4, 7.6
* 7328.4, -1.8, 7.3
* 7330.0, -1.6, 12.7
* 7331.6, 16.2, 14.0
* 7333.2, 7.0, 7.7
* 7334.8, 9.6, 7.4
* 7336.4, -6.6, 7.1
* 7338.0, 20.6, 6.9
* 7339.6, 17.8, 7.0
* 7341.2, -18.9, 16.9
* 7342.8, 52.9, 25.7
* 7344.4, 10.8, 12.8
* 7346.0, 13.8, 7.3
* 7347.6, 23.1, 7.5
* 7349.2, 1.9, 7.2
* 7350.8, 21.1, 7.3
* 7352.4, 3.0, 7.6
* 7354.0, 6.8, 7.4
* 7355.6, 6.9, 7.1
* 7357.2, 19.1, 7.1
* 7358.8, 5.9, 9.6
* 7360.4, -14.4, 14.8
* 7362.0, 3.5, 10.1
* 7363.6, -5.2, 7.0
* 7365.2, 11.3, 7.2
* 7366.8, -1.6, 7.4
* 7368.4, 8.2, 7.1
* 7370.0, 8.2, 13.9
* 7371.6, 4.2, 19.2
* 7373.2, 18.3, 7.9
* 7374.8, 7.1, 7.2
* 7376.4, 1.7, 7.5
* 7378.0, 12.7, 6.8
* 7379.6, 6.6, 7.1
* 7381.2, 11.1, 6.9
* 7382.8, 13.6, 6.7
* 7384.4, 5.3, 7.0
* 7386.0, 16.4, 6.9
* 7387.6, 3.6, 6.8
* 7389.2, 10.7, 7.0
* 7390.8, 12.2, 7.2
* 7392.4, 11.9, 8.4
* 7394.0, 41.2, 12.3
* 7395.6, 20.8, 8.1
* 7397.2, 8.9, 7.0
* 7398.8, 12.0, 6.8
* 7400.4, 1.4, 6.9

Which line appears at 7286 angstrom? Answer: [O II] 3727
